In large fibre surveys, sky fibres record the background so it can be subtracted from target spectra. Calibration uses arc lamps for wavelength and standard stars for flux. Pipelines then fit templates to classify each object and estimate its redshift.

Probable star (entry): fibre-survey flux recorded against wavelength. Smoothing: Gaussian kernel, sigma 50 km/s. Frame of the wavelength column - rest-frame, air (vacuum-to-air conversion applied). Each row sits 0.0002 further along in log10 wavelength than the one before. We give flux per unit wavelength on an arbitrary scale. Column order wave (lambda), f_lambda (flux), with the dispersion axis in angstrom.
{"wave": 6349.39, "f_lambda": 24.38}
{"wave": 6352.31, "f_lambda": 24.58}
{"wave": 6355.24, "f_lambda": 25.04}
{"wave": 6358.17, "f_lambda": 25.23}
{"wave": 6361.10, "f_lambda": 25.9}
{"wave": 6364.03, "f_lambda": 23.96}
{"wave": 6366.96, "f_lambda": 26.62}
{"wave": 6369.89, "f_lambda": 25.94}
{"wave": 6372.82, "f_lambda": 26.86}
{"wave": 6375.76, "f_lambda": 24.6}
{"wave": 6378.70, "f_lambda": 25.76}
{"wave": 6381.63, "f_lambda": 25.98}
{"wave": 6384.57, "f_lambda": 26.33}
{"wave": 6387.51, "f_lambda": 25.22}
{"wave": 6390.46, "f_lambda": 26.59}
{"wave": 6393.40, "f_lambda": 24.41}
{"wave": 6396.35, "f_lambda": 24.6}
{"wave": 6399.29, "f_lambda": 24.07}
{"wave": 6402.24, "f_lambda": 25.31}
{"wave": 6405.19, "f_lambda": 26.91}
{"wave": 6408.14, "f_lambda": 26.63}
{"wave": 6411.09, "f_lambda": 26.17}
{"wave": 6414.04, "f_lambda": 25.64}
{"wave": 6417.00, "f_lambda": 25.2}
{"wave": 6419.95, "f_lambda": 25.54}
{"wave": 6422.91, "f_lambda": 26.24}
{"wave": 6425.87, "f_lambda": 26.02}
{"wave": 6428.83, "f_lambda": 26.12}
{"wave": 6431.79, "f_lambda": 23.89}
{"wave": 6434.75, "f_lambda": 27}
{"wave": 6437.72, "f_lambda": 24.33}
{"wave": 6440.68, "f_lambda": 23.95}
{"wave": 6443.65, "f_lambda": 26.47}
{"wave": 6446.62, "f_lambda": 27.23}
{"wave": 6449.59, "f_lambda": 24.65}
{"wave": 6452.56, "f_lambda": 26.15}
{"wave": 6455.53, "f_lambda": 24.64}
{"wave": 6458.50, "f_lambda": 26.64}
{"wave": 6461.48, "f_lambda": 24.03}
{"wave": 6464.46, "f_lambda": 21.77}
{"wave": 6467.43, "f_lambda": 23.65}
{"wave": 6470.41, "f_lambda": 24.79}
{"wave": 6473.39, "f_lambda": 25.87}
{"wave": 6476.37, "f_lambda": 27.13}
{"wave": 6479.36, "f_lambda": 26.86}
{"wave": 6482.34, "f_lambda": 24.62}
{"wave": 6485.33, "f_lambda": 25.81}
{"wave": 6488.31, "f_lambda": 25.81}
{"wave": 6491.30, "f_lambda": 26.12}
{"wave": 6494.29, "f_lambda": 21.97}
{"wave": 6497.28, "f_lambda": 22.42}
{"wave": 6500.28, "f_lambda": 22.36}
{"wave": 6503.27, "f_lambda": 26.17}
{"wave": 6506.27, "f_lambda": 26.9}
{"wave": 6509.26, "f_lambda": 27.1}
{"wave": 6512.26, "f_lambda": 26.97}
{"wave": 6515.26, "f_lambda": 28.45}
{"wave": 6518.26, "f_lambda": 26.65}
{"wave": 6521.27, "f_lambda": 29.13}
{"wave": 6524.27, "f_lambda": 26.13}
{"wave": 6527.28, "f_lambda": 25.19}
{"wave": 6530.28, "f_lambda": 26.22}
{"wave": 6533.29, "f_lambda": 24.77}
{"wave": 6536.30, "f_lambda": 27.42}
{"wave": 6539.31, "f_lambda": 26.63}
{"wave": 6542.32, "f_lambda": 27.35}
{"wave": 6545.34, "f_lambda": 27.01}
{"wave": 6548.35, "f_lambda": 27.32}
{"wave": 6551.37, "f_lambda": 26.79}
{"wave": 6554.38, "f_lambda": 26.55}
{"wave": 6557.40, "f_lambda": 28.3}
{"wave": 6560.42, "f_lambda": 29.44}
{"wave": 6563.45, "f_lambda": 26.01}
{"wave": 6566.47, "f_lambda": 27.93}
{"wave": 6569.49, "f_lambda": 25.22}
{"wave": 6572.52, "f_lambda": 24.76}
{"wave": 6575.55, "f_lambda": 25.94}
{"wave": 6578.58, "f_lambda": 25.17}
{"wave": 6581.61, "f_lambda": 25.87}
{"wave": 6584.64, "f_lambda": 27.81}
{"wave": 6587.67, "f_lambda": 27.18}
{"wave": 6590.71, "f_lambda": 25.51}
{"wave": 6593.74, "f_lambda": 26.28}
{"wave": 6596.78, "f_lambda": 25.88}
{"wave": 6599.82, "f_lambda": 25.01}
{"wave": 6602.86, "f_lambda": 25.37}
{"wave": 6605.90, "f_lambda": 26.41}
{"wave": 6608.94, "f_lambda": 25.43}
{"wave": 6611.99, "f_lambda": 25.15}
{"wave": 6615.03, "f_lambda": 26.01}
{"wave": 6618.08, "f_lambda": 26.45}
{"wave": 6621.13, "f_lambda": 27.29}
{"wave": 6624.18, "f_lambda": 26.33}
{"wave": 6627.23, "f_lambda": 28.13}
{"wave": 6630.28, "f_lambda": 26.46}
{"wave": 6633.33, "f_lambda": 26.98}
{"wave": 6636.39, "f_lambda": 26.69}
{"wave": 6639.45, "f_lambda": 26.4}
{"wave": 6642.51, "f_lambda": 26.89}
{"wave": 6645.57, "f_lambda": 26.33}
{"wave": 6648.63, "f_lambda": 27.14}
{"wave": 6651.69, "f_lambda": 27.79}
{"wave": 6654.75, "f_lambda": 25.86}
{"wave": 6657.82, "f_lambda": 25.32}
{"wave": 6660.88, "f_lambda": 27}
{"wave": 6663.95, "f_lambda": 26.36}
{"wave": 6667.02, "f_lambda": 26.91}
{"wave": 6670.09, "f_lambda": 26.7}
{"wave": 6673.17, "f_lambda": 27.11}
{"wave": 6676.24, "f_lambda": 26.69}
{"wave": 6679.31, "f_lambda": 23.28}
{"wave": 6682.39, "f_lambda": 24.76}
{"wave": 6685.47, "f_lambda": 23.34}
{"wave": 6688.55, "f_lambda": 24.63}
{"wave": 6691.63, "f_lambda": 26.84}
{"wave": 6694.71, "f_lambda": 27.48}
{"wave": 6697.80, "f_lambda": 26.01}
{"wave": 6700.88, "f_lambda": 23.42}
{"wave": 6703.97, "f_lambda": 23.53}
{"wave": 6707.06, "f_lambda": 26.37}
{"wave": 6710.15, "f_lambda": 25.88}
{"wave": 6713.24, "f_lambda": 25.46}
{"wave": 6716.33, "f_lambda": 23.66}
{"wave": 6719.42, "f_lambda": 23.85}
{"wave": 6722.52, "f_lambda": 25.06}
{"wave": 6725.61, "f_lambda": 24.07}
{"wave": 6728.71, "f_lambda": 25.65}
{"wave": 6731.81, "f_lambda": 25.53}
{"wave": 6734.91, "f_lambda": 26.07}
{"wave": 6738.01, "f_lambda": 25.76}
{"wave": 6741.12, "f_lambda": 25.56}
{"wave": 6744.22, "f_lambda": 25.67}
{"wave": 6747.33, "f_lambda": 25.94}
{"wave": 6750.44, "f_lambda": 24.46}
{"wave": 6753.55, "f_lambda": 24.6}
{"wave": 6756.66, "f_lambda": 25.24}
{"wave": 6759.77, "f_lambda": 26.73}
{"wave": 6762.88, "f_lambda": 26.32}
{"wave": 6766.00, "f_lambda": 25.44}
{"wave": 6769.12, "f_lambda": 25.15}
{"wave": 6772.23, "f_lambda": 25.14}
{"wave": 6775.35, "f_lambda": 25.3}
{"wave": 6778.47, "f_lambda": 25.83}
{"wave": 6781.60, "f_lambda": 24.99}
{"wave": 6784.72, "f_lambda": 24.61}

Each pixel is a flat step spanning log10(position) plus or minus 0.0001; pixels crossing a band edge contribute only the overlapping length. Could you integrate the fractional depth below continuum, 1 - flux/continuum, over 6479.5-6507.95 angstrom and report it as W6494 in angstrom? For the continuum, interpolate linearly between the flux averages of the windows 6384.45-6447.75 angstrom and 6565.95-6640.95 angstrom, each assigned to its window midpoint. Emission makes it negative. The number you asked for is 1.2 angstrom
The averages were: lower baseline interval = 25.6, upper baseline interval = 26.2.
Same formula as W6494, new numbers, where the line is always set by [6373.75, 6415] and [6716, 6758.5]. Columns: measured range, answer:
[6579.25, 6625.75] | -1.5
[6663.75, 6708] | -0.6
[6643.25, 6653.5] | -0.7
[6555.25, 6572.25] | -1.2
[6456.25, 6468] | 0.7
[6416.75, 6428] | -0.1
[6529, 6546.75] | -0.8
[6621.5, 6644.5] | -1.4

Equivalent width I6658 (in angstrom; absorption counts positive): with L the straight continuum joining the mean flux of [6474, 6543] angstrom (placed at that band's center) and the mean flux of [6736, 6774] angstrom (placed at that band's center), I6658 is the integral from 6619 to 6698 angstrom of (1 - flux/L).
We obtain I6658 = -2.0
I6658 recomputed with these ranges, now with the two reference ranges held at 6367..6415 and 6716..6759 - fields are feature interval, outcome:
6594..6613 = -0.2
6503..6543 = -2.0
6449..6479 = 0.7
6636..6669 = -1.7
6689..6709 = -0.3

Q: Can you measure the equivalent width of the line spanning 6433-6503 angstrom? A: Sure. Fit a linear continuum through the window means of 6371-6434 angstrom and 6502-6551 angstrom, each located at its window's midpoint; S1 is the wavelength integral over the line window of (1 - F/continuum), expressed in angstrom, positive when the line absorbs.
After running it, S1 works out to 3.4 angstrom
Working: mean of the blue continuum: 25.6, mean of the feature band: 25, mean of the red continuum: 26.8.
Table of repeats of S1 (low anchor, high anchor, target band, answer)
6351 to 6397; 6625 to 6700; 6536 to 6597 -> -1.6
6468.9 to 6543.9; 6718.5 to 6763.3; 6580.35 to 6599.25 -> -0.5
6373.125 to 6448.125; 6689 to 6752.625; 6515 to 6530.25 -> -0.8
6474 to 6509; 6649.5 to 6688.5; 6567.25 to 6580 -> 0.0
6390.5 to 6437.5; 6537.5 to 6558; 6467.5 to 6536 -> 2.1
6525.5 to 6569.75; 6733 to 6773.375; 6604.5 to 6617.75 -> 0.3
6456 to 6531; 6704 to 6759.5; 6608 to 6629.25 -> -0.9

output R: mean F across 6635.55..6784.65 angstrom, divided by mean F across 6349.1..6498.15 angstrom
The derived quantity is 1.0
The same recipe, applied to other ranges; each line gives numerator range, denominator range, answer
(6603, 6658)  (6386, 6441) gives 1.04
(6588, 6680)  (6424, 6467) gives 1.05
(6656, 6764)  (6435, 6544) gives 0.99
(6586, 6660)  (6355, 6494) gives 1.03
